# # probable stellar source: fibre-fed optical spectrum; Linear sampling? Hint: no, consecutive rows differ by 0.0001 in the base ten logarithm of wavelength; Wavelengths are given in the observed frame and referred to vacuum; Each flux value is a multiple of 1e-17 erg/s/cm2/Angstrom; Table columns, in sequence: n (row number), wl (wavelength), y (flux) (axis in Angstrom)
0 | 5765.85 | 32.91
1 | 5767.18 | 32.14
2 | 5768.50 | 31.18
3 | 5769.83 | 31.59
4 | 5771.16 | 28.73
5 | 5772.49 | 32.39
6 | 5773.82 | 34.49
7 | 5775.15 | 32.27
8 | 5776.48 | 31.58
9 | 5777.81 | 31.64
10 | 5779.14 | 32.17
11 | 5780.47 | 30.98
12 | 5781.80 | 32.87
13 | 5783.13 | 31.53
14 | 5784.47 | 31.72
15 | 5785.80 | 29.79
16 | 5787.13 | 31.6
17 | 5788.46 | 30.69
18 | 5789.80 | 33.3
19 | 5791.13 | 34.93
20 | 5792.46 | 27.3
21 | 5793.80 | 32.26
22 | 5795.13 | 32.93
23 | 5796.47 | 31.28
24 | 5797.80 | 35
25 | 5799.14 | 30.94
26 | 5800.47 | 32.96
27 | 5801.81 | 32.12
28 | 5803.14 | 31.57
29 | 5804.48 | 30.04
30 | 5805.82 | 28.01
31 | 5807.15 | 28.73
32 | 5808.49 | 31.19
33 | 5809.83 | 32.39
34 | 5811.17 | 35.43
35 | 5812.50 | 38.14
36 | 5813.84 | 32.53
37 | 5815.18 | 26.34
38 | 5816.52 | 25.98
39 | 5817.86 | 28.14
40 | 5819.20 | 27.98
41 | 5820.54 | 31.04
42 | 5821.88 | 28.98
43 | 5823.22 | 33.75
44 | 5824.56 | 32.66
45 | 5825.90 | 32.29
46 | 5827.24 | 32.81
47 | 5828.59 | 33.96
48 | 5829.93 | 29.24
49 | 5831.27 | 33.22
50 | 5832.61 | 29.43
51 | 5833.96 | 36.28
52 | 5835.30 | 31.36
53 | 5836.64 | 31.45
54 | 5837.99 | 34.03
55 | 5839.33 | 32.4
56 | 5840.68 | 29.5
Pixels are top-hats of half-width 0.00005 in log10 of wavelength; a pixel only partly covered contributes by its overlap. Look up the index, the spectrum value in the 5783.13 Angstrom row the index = 31.53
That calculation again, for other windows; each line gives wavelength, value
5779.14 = 32.17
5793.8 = 32.26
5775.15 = 32.27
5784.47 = 31.72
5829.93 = 29.24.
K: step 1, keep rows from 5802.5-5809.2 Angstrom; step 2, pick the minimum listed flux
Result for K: 28.01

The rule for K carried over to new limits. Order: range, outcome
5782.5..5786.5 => 29.79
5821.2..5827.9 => 28.98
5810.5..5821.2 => 25.98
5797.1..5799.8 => 30.94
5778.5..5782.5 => 30.98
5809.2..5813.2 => 32.39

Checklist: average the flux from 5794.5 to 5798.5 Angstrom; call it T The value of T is 33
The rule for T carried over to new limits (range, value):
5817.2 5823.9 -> 30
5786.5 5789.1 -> 31.2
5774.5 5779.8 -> 31.9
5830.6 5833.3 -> 31.3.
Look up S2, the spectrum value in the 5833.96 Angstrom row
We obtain 36.28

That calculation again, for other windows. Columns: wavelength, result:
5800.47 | 32.96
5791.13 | 34.93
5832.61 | 29.43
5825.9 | 32.29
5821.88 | 28.98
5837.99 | 34.03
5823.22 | 33.75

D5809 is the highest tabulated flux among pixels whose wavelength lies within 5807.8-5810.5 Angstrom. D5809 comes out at 32.39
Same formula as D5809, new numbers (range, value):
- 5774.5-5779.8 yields 32.27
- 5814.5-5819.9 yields 28.14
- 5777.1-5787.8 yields 32.87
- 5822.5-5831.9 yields 33.96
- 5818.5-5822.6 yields 31.04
